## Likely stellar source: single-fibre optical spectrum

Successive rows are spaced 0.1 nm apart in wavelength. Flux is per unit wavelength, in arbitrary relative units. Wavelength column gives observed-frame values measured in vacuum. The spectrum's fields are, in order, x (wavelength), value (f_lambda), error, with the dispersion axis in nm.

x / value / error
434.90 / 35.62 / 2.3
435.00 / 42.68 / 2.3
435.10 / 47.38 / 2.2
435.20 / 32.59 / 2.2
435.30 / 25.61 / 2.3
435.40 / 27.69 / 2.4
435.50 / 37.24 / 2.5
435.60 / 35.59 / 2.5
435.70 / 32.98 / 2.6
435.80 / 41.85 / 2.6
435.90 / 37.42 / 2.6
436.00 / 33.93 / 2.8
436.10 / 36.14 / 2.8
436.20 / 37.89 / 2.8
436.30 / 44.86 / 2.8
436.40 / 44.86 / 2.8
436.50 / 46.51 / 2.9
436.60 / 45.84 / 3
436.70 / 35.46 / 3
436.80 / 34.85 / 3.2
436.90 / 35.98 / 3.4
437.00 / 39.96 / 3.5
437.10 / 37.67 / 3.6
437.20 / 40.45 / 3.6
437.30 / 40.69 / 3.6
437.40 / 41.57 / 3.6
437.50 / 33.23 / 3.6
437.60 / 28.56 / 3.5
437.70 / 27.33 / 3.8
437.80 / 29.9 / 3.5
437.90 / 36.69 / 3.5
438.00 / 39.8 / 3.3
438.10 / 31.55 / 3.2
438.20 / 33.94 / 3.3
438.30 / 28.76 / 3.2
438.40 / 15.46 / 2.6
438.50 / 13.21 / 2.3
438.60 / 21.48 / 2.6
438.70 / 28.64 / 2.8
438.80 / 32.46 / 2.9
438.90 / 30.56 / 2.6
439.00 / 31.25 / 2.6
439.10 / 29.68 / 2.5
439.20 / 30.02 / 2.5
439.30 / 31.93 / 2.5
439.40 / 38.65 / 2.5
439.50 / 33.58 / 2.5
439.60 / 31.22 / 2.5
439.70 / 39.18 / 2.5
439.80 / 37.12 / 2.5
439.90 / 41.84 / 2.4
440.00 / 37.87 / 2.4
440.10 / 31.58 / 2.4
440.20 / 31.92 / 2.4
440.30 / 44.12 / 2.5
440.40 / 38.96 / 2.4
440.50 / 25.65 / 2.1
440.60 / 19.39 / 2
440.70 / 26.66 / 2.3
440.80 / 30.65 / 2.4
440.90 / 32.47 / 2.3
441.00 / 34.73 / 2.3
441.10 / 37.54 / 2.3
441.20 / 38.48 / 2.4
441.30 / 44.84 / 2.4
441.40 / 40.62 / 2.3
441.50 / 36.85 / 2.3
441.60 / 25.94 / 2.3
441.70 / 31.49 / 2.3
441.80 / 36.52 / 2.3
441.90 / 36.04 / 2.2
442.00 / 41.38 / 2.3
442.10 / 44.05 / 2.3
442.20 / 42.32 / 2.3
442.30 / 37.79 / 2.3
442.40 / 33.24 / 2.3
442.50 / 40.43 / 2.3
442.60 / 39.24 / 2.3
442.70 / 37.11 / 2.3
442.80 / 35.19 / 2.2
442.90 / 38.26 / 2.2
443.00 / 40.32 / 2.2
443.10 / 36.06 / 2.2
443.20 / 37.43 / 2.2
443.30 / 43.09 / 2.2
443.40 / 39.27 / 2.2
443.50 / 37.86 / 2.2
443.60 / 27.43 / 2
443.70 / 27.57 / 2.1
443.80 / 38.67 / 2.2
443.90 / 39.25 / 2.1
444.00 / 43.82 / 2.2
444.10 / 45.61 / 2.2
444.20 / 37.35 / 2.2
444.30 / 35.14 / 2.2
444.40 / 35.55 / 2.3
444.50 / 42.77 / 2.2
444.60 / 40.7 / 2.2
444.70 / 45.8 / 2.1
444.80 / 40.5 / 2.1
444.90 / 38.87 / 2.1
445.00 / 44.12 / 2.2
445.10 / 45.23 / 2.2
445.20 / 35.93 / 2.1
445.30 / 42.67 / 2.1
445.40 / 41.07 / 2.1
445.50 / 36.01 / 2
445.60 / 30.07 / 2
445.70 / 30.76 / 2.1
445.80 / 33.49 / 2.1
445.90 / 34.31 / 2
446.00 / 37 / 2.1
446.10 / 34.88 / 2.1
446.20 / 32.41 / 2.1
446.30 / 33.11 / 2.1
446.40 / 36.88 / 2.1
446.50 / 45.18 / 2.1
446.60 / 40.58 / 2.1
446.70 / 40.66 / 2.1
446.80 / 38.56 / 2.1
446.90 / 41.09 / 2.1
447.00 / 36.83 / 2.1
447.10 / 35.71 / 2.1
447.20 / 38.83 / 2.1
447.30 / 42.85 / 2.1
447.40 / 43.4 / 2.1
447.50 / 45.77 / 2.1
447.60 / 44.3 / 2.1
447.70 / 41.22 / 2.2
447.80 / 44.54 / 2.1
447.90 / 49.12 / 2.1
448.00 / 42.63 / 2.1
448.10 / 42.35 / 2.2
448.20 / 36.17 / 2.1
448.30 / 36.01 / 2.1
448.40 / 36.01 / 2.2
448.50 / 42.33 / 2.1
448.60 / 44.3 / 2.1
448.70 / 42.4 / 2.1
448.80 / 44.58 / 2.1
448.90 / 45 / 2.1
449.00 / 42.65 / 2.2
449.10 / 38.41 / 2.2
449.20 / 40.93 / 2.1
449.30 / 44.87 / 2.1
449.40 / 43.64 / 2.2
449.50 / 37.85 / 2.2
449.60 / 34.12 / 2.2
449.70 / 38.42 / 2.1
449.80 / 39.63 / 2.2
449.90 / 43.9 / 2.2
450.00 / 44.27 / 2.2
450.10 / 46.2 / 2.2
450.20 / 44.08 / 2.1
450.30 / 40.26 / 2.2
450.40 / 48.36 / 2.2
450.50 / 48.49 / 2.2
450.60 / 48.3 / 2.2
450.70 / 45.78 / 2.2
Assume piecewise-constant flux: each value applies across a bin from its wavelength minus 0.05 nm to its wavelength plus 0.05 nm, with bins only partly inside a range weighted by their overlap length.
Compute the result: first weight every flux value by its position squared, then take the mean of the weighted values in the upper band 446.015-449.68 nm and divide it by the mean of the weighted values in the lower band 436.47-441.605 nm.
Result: 1.25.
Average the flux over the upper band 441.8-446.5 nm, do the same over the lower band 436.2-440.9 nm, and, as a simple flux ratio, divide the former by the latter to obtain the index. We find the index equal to 1.1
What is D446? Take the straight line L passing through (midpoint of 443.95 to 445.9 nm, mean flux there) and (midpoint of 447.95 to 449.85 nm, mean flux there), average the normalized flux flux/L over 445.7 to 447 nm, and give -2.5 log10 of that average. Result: 0.07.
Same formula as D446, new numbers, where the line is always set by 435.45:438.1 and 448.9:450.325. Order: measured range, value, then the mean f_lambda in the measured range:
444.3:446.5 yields 0.07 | 37.8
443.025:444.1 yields 0.06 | 37.5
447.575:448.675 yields -0.02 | 41.7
